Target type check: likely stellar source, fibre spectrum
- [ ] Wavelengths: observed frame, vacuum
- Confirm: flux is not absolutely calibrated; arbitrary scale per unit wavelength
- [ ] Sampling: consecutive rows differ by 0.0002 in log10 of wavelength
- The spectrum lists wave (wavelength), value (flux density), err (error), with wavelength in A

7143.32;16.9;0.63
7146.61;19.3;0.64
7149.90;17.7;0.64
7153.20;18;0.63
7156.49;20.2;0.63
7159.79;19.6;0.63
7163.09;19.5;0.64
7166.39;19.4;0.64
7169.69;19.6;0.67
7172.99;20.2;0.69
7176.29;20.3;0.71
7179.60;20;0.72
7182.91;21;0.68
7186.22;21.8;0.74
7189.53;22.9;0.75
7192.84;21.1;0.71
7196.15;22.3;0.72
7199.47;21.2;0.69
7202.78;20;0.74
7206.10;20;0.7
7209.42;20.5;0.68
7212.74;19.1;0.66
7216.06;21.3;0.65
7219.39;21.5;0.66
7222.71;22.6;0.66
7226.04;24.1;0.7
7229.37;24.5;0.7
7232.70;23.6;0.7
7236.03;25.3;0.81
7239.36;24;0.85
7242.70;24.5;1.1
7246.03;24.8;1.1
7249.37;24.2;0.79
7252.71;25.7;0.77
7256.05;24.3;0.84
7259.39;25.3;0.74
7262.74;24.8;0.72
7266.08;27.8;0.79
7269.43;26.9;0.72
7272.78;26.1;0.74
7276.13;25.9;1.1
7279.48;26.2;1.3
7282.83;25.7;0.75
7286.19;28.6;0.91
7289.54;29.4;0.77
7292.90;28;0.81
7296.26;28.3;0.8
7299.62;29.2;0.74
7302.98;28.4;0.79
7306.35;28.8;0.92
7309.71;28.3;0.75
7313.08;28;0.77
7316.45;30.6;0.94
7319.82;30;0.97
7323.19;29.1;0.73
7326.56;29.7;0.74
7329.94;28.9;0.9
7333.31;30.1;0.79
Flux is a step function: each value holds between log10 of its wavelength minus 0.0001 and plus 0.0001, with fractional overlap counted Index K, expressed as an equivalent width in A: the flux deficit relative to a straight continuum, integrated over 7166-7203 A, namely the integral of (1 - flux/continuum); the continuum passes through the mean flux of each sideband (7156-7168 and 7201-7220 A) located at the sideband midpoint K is -1.7 A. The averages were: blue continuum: 19.6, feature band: 20.9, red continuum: 20.3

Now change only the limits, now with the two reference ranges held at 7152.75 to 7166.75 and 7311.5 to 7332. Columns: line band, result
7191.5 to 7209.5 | 0.9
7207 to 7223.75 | 1.5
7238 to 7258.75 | 0.2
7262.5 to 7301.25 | -0.5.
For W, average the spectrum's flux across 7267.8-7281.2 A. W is 26.3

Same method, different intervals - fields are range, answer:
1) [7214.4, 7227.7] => 22.4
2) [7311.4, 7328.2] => 29.5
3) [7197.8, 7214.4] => 20.2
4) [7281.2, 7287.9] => 27.2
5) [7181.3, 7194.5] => 21.7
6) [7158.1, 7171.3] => 19.5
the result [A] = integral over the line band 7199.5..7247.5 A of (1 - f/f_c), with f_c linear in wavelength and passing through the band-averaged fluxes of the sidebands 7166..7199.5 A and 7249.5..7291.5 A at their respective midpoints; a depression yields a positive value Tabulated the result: 2.0 A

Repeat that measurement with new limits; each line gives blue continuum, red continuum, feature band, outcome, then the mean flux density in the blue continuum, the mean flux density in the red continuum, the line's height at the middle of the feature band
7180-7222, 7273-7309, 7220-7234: -0.3 A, 21.1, 27.8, 23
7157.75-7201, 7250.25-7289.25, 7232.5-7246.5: -0.1 A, 20.7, 26.2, 24.4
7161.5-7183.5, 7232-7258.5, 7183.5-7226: 1.3 A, 20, 24.6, 22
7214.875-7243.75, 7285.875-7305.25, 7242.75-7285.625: 0.9 A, 23.5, 28.7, 26.2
